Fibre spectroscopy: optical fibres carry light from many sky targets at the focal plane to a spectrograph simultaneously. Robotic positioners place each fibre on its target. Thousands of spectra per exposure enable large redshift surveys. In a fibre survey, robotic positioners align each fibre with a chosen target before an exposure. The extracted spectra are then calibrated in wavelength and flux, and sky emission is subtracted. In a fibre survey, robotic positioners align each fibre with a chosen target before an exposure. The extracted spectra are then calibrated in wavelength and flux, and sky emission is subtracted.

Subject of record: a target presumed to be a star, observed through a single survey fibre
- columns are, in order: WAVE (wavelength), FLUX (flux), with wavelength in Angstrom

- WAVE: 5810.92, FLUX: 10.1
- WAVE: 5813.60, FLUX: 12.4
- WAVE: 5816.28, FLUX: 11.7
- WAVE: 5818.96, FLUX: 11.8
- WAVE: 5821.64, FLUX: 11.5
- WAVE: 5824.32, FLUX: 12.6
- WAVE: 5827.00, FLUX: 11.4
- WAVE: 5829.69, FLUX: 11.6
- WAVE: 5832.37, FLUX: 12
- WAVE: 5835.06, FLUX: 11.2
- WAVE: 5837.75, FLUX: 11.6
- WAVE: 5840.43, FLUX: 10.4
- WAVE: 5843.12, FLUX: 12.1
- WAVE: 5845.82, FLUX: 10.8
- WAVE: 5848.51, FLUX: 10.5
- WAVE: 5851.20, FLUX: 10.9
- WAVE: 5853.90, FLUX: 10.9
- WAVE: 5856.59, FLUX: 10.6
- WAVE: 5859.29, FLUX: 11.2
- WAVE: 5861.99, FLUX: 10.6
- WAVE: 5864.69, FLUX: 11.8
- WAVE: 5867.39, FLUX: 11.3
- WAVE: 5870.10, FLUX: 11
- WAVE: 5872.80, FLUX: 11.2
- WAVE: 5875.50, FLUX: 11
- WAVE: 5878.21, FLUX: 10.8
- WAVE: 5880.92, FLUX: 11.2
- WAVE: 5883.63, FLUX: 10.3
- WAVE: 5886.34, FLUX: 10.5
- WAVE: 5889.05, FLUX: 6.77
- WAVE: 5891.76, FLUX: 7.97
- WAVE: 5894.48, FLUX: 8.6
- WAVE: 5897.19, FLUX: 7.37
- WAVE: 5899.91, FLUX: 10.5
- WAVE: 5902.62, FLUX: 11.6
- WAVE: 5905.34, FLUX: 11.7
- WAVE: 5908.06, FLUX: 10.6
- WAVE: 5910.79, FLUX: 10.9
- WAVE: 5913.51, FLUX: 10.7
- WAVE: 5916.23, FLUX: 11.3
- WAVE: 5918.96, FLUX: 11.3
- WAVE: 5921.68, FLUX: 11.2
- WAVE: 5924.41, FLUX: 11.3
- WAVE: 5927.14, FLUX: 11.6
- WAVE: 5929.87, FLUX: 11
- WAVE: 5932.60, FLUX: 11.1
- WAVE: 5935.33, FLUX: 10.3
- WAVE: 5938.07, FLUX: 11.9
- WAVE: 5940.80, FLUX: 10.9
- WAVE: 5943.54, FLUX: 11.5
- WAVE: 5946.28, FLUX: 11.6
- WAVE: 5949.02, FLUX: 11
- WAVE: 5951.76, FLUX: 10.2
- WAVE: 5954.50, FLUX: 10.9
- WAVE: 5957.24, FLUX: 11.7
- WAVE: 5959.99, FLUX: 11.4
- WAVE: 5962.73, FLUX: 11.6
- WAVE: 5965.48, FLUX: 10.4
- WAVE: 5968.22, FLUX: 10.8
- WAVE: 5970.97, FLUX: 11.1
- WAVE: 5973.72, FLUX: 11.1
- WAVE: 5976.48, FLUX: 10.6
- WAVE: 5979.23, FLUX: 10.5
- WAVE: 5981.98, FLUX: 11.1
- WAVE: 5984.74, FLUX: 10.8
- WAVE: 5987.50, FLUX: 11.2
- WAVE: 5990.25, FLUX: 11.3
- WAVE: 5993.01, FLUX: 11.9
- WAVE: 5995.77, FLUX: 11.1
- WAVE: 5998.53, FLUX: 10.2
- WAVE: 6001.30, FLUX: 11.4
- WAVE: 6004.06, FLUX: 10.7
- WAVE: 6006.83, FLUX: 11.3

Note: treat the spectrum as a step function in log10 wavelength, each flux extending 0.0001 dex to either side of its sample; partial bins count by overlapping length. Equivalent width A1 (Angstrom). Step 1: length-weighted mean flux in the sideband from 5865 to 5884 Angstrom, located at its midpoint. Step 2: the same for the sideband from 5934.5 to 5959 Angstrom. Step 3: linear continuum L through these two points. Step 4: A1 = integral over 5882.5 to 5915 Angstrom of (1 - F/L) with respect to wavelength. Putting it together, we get 3.8 Angstrom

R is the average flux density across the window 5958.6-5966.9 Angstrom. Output 11.1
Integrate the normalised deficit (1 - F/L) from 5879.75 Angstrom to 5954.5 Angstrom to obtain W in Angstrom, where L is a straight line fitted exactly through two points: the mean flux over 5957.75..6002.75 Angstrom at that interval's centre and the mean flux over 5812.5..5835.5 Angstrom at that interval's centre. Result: 5.2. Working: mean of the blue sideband 11.8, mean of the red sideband 11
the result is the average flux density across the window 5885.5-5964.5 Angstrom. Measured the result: 10.7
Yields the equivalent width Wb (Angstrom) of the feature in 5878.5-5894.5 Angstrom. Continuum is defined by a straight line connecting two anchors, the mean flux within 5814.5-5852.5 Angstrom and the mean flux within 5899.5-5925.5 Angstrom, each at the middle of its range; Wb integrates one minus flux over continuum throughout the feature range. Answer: 2.6 Angstrom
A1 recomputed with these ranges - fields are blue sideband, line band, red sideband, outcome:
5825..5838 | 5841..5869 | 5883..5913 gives -0.3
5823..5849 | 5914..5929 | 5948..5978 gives -0.2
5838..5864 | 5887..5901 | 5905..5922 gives 3.4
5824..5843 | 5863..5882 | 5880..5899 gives -2.8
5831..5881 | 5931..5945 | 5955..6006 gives -0.1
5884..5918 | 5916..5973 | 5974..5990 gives -3.9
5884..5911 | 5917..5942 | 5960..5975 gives -2.2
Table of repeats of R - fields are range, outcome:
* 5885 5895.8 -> 8.45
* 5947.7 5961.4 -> 11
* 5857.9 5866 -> 11.2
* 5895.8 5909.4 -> 10.4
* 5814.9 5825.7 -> 11.9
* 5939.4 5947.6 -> 11.3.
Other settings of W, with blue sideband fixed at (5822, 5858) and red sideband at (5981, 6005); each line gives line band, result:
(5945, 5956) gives 0.2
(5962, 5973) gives 0.2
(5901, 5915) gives 0.1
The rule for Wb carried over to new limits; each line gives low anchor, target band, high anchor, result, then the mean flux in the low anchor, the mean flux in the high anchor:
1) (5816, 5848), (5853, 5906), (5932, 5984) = 4.77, 11.5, 11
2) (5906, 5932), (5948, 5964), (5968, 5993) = -0.12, 11.1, 11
